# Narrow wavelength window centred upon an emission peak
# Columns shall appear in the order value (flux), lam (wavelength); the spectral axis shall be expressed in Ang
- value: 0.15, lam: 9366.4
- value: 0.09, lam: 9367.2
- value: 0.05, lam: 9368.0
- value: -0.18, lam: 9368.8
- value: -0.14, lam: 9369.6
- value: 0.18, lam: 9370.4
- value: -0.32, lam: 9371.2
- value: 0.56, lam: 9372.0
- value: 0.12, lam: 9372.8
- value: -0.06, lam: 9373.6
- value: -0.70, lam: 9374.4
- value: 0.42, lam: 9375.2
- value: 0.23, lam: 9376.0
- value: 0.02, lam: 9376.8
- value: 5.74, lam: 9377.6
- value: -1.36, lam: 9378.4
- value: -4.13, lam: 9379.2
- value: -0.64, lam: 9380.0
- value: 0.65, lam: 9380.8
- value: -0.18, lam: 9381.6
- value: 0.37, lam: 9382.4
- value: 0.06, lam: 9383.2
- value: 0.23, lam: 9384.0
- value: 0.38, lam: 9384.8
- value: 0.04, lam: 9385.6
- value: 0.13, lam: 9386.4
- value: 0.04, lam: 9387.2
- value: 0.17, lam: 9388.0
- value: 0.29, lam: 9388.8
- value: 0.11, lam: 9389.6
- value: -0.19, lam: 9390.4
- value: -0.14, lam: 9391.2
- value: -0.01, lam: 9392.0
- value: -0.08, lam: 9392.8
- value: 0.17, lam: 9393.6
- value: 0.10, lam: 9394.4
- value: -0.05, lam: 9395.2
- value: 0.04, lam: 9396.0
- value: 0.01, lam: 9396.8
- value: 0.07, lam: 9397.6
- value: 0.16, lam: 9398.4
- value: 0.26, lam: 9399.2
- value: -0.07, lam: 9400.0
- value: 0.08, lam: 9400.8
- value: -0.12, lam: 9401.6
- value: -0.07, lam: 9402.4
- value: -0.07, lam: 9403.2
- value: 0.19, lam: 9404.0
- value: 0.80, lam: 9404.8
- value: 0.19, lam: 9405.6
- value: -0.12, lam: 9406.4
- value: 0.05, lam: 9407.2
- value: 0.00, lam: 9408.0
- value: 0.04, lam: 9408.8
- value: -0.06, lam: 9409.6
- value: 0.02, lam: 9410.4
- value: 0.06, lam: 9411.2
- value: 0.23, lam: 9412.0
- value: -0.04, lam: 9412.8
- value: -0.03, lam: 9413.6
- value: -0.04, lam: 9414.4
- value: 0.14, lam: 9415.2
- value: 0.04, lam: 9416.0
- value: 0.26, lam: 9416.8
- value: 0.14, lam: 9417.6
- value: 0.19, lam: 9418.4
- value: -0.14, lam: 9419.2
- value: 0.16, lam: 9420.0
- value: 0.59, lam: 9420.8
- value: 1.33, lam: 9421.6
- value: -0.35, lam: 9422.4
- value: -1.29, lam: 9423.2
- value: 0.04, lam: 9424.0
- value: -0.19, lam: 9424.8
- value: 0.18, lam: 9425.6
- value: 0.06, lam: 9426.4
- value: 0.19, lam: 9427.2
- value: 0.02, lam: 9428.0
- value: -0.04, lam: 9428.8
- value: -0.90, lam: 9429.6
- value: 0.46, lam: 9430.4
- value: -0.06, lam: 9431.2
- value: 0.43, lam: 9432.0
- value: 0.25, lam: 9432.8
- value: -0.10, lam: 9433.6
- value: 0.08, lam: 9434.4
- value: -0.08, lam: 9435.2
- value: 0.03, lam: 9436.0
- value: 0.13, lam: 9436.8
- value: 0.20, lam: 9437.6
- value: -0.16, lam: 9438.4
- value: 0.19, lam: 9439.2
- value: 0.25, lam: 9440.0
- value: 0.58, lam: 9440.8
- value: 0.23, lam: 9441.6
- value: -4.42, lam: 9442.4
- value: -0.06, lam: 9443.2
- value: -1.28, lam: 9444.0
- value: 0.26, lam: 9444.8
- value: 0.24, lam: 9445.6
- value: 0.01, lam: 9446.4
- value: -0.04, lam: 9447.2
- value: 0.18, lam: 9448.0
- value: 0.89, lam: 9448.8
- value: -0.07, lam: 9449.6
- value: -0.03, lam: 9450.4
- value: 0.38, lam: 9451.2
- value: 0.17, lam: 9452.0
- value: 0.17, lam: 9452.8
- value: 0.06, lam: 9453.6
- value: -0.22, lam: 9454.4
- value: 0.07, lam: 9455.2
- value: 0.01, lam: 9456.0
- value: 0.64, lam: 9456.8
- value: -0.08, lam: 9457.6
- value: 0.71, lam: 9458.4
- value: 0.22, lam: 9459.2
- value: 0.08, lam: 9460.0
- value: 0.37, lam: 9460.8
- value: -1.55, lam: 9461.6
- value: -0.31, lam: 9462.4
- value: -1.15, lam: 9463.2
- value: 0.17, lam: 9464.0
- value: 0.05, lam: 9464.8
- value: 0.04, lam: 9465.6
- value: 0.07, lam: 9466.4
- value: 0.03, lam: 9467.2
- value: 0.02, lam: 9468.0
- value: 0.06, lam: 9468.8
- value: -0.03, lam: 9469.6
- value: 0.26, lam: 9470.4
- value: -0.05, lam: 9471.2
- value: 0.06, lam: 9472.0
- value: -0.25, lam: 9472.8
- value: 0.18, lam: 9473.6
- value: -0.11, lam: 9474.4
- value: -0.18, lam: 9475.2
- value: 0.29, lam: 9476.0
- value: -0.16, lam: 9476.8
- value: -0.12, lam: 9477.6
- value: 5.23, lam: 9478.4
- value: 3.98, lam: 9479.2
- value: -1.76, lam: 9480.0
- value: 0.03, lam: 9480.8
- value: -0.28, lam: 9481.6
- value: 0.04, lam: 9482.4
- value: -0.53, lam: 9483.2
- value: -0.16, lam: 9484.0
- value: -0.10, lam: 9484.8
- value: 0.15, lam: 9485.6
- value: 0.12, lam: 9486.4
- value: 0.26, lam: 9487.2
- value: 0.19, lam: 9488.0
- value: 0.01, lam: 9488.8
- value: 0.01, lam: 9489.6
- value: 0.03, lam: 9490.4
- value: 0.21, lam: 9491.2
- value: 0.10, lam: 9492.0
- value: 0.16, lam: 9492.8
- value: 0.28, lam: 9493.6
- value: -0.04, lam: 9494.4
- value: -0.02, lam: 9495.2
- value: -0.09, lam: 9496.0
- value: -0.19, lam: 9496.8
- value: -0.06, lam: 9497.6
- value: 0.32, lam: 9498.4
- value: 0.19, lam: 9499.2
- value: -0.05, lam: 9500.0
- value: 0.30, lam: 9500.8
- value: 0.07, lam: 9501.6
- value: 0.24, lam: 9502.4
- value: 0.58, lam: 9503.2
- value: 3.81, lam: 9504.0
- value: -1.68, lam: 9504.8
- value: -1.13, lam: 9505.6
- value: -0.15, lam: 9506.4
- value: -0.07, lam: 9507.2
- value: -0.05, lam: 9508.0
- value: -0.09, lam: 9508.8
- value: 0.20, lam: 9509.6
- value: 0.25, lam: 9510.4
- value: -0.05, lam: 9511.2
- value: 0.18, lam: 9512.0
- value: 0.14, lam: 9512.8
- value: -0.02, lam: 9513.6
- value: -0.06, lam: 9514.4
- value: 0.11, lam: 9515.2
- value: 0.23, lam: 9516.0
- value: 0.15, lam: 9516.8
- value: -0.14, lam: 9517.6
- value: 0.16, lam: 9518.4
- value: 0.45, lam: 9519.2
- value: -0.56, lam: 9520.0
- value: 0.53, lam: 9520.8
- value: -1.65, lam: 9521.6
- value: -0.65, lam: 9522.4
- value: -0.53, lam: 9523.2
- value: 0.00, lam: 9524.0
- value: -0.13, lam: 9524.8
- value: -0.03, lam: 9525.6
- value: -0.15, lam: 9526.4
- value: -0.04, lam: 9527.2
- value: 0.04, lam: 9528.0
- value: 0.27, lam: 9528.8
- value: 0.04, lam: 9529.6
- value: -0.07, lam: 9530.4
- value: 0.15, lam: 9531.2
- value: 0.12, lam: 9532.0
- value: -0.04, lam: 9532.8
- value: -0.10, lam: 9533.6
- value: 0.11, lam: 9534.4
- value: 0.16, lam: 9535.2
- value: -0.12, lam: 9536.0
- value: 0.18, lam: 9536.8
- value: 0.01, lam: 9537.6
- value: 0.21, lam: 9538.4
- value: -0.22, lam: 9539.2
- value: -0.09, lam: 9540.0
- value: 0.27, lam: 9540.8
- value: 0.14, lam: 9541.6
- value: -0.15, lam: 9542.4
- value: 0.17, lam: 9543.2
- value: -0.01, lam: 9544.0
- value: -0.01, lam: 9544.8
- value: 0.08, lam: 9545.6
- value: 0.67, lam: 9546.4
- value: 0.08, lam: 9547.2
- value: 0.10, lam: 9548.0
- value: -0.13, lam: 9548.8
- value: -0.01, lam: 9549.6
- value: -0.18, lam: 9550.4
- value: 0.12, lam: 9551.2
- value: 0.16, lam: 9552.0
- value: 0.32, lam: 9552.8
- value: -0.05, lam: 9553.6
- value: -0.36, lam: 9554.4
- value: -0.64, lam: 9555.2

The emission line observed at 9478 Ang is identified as H-beta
